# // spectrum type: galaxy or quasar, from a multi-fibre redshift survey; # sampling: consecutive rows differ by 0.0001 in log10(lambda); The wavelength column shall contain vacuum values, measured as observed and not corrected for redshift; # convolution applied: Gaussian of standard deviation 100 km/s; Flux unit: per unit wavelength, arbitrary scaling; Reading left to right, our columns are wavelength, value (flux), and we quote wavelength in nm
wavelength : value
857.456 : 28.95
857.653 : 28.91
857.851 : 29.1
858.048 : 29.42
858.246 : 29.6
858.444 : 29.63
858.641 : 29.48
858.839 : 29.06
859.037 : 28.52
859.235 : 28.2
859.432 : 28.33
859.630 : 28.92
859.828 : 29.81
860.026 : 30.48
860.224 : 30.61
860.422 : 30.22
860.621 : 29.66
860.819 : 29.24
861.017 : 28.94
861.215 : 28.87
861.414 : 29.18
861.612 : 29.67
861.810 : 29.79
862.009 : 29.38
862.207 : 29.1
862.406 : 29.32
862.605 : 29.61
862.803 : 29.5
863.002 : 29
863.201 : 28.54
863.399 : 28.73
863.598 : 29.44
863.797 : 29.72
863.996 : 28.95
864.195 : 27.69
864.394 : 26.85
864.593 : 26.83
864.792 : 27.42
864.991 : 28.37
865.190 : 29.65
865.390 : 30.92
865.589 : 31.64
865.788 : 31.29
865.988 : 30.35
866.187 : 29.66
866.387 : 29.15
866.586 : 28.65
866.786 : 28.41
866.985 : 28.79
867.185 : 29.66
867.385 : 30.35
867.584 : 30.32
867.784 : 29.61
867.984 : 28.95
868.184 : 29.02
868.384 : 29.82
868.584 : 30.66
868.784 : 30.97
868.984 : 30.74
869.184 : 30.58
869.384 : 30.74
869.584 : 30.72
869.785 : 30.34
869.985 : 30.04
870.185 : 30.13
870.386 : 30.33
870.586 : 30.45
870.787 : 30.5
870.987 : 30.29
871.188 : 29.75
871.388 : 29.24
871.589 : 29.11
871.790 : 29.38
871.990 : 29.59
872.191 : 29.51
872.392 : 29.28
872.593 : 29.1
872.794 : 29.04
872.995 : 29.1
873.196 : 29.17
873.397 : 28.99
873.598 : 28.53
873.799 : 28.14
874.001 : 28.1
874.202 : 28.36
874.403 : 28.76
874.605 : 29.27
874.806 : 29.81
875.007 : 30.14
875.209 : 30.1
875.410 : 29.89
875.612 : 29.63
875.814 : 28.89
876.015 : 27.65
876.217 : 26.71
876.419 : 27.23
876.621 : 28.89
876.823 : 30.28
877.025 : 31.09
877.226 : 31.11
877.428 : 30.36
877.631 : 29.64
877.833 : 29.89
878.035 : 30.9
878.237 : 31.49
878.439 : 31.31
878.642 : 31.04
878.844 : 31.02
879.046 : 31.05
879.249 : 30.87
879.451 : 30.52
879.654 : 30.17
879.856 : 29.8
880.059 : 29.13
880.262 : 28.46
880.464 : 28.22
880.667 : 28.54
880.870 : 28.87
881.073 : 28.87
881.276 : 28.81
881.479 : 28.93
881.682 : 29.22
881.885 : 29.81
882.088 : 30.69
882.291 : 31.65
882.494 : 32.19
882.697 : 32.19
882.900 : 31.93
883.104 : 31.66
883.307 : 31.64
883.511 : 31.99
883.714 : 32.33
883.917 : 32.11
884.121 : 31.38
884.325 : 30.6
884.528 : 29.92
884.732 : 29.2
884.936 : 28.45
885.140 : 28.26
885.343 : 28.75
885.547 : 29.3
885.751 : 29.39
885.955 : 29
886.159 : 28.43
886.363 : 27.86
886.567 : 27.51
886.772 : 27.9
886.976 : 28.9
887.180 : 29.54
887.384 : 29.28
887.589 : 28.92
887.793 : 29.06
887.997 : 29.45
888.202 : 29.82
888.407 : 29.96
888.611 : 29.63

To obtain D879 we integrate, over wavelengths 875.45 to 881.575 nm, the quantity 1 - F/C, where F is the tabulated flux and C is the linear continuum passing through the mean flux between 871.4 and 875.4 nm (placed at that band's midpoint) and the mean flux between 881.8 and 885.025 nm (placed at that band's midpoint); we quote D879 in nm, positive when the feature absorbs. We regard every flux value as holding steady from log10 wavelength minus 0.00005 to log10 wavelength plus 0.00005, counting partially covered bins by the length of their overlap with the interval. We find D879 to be 0.10 nm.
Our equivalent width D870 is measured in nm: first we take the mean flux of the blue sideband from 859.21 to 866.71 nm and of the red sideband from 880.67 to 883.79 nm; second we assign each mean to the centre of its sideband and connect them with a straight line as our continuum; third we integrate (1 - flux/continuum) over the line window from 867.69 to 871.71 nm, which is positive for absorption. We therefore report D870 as -0.05 nm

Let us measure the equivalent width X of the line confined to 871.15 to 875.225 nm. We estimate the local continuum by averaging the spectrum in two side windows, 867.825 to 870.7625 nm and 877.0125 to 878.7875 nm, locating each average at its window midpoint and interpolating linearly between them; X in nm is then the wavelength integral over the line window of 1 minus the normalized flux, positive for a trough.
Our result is 0.178 nm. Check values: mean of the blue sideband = 30.2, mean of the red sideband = 30.8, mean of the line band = 29.1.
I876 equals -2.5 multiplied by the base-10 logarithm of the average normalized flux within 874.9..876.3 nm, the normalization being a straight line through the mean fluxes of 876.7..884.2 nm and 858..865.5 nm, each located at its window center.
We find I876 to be 0.04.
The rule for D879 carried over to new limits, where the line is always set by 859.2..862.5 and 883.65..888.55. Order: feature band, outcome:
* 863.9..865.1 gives 0.07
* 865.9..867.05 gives 0.01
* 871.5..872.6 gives 0.00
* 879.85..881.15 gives 0.03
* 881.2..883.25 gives -0.10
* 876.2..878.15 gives -0.02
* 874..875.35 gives 0.00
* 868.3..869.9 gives -0.06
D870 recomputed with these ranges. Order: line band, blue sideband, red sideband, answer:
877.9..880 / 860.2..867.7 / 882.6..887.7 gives -0.08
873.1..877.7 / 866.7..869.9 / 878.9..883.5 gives 0.14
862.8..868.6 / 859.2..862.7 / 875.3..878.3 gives 0.04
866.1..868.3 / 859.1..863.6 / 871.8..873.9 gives -0.01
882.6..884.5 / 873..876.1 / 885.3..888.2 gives -0.18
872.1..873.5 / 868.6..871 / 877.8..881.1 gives 0.05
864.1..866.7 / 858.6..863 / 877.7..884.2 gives 0.04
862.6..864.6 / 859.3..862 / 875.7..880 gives 0.06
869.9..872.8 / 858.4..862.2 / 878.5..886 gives 0.00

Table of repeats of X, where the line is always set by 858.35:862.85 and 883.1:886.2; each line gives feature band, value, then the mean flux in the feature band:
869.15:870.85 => -0.04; 30.4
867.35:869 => -0.02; 30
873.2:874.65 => 0.06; 28.6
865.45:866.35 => -0.03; 30.6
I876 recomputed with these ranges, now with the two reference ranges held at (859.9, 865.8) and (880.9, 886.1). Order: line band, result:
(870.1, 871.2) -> -0.02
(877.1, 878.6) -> -0.02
